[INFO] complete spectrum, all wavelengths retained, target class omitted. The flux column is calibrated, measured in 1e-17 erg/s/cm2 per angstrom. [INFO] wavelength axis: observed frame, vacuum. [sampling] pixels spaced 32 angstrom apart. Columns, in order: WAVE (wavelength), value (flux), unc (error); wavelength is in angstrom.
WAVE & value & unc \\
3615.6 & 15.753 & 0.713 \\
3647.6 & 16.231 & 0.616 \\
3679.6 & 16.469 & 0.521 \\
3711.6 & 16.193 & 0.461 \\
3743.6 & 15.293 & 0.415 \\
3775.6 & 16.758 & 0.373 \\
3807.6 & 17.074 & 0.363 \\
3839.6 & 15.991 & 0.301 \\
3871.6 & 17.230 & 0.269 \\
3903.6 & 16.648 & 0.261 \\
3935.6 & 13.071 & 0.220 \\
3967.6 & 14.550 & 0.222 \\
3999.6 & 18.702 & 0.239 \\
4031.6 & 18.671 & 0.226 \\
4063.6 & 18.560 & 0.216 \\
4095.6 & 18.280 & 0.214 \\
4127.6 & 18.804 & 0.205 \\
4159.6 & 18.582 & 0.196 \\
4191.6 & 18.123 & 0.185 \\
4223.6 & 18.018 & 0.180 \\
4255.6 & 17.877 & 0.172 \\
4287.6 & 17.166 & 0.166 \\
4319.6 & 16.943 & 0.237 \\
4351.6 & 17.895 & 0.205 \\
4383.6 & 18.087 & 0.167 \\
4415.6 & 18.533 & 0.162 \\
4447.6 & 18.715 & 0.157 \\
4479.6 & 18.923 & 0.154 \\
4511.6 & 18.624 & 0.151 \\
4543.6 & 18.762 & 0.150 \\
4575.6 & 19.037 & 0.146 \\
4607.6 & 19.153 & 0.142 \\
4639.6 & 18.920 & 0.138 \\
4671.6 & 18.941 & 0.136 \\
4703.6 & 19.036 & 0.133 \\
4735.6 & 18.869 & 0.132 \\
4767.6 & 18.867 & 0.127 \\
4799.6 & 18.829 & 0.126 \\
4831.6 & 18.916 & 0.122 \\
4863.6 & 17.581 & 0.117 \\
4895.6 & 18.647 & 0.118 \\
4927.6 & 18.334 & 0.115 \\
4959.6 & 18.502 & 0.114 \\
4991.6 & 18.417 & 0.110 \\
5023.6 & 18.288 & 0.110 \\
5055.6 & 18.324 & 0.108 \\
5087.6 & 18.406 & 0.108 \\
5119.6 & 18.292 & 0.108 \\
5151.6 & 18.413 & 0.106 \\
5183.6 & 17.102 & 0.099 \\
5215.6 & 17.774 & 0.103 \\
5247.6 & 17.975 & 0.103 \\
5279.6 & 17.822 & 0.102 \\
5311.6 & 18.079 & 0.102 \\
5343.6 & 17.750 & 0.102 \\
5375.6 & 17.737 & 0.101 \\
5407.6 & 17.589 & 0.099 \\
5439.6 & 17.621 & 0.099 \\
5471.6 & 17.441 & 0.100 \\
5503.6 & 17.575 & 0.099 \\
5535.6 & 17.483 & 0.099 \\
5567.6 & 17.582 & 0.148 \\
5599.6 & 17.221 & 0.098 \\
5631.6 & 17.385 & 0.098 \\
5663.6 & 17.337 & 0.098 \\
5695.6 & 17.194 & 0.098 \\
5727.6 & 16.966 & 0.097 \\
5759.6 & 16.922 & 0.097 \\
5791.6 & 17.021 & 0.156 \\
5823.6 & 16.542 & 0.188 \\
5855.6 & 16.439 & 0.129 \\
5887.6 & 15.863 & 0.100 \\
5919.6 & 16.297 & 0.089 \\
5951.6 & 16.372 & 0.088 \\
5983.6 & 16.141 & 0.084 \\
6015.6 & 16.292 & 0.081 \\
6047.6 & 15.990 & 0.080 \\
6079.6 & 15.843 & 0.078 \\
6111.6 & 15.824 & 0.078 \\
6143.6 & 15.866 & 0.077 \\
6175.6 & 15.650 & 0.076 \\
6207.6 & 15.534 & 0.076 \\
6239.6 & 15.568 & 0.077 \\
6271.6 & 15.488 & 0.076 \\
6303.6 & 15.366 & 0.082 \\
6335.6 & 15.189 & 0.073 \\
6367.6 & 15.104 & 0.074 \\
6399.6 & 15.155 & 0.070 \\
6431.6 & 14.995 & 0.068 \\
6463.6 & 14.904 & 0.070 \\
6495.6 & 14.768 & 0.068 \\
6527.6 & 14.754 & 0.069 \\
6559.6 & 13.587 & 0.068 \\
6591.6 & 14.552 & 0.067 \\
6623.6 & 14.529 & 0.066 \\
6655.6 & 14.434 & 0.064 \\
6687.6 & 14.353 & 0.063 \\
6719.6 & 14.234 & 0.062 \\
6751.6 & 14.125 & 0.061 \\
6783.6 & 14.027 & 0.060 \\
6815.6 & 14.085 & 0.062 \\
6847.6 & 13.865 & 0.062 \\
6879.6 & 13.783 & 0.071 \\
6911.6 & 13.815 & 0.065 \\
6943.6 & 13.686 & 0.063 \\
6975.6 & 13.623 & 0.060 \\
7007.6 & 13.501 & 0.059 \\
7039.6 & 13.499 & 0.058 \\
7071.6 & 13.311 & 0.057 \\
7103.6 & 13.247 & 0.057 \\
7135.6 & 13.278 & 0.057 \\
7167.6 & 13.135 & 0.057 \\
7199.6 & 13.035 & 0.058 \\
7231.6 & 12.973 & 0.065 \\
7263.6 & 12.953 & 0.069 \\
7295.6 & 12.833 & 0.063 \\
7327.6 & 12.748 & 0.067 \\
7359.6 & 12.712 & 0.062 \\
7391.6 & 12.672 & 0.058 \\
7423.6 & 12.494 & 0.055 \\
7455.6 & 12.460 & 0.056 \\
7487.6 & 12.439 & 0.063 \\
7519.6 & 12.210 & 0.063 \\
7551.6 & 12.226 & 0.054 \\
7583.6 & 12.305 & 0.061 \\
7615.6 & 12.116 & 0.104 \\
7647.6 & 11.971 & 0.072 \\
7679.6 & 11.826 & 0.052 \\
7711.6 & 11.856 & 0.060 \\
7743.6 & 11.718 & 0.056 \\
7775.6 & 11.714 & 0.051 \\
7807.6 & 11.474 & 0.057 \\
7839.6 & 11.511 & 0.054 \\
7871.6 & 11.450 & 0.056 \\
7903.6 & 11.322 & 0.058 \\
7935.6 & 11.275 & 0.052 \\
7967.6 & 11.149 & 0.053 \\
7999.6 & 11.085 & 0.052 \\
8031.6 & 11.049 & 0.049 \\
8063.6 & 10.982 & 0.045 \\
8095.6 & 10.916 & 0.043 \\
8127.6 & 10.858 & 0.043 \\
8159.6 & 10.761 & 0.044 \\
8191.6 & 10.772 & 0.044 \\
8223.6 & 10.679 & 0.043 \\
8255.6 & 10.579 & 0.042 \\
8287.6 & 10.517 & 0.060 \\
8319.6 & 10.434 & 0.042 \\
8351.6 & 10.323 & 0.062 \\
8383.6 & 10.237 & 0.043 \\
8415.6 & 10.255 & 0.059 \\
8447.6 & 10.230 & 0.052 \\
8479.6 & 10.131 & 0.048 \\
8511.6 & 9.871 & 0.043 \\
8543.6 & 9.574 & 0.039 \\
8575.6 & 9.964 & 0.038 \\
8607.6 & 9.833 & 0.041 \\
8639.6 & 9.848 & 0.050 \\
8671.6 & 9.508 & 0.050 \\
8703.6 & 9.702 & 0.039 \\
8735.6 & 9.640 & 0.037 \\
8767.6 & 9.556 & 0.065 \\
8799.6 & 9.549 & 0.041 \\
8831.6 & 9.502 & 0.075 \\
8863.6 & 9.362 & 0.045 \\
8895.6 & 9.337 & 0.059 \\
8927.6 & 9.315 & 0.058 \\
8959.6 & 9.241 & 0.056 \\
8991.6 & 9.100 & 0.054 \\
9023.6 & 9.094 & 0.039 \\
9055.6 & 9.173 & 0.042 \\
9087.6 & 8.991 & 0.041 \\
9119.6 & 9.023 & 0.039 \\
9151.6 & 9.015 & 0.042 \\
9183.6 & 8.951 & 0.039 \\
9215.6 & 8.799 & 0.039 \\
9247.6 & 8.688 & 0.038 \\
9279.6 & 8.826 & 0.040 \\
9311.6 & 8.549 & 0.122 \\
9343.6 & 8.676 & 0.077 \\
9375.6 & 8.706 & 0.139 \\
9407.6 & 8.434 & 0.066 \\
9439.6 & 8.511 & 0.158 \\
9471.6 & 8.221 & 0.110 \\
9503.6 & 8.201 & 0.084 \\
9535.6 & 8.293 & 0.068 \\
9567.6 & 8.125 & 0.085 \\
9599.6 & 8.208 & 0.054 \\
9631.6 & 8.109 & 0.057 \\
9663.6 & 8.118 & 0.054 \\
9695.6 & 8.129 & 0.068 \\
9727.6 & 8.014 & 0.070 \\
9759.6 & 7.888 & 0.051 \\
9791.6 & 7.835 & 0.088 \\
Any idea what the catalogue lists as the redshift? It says 0.000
